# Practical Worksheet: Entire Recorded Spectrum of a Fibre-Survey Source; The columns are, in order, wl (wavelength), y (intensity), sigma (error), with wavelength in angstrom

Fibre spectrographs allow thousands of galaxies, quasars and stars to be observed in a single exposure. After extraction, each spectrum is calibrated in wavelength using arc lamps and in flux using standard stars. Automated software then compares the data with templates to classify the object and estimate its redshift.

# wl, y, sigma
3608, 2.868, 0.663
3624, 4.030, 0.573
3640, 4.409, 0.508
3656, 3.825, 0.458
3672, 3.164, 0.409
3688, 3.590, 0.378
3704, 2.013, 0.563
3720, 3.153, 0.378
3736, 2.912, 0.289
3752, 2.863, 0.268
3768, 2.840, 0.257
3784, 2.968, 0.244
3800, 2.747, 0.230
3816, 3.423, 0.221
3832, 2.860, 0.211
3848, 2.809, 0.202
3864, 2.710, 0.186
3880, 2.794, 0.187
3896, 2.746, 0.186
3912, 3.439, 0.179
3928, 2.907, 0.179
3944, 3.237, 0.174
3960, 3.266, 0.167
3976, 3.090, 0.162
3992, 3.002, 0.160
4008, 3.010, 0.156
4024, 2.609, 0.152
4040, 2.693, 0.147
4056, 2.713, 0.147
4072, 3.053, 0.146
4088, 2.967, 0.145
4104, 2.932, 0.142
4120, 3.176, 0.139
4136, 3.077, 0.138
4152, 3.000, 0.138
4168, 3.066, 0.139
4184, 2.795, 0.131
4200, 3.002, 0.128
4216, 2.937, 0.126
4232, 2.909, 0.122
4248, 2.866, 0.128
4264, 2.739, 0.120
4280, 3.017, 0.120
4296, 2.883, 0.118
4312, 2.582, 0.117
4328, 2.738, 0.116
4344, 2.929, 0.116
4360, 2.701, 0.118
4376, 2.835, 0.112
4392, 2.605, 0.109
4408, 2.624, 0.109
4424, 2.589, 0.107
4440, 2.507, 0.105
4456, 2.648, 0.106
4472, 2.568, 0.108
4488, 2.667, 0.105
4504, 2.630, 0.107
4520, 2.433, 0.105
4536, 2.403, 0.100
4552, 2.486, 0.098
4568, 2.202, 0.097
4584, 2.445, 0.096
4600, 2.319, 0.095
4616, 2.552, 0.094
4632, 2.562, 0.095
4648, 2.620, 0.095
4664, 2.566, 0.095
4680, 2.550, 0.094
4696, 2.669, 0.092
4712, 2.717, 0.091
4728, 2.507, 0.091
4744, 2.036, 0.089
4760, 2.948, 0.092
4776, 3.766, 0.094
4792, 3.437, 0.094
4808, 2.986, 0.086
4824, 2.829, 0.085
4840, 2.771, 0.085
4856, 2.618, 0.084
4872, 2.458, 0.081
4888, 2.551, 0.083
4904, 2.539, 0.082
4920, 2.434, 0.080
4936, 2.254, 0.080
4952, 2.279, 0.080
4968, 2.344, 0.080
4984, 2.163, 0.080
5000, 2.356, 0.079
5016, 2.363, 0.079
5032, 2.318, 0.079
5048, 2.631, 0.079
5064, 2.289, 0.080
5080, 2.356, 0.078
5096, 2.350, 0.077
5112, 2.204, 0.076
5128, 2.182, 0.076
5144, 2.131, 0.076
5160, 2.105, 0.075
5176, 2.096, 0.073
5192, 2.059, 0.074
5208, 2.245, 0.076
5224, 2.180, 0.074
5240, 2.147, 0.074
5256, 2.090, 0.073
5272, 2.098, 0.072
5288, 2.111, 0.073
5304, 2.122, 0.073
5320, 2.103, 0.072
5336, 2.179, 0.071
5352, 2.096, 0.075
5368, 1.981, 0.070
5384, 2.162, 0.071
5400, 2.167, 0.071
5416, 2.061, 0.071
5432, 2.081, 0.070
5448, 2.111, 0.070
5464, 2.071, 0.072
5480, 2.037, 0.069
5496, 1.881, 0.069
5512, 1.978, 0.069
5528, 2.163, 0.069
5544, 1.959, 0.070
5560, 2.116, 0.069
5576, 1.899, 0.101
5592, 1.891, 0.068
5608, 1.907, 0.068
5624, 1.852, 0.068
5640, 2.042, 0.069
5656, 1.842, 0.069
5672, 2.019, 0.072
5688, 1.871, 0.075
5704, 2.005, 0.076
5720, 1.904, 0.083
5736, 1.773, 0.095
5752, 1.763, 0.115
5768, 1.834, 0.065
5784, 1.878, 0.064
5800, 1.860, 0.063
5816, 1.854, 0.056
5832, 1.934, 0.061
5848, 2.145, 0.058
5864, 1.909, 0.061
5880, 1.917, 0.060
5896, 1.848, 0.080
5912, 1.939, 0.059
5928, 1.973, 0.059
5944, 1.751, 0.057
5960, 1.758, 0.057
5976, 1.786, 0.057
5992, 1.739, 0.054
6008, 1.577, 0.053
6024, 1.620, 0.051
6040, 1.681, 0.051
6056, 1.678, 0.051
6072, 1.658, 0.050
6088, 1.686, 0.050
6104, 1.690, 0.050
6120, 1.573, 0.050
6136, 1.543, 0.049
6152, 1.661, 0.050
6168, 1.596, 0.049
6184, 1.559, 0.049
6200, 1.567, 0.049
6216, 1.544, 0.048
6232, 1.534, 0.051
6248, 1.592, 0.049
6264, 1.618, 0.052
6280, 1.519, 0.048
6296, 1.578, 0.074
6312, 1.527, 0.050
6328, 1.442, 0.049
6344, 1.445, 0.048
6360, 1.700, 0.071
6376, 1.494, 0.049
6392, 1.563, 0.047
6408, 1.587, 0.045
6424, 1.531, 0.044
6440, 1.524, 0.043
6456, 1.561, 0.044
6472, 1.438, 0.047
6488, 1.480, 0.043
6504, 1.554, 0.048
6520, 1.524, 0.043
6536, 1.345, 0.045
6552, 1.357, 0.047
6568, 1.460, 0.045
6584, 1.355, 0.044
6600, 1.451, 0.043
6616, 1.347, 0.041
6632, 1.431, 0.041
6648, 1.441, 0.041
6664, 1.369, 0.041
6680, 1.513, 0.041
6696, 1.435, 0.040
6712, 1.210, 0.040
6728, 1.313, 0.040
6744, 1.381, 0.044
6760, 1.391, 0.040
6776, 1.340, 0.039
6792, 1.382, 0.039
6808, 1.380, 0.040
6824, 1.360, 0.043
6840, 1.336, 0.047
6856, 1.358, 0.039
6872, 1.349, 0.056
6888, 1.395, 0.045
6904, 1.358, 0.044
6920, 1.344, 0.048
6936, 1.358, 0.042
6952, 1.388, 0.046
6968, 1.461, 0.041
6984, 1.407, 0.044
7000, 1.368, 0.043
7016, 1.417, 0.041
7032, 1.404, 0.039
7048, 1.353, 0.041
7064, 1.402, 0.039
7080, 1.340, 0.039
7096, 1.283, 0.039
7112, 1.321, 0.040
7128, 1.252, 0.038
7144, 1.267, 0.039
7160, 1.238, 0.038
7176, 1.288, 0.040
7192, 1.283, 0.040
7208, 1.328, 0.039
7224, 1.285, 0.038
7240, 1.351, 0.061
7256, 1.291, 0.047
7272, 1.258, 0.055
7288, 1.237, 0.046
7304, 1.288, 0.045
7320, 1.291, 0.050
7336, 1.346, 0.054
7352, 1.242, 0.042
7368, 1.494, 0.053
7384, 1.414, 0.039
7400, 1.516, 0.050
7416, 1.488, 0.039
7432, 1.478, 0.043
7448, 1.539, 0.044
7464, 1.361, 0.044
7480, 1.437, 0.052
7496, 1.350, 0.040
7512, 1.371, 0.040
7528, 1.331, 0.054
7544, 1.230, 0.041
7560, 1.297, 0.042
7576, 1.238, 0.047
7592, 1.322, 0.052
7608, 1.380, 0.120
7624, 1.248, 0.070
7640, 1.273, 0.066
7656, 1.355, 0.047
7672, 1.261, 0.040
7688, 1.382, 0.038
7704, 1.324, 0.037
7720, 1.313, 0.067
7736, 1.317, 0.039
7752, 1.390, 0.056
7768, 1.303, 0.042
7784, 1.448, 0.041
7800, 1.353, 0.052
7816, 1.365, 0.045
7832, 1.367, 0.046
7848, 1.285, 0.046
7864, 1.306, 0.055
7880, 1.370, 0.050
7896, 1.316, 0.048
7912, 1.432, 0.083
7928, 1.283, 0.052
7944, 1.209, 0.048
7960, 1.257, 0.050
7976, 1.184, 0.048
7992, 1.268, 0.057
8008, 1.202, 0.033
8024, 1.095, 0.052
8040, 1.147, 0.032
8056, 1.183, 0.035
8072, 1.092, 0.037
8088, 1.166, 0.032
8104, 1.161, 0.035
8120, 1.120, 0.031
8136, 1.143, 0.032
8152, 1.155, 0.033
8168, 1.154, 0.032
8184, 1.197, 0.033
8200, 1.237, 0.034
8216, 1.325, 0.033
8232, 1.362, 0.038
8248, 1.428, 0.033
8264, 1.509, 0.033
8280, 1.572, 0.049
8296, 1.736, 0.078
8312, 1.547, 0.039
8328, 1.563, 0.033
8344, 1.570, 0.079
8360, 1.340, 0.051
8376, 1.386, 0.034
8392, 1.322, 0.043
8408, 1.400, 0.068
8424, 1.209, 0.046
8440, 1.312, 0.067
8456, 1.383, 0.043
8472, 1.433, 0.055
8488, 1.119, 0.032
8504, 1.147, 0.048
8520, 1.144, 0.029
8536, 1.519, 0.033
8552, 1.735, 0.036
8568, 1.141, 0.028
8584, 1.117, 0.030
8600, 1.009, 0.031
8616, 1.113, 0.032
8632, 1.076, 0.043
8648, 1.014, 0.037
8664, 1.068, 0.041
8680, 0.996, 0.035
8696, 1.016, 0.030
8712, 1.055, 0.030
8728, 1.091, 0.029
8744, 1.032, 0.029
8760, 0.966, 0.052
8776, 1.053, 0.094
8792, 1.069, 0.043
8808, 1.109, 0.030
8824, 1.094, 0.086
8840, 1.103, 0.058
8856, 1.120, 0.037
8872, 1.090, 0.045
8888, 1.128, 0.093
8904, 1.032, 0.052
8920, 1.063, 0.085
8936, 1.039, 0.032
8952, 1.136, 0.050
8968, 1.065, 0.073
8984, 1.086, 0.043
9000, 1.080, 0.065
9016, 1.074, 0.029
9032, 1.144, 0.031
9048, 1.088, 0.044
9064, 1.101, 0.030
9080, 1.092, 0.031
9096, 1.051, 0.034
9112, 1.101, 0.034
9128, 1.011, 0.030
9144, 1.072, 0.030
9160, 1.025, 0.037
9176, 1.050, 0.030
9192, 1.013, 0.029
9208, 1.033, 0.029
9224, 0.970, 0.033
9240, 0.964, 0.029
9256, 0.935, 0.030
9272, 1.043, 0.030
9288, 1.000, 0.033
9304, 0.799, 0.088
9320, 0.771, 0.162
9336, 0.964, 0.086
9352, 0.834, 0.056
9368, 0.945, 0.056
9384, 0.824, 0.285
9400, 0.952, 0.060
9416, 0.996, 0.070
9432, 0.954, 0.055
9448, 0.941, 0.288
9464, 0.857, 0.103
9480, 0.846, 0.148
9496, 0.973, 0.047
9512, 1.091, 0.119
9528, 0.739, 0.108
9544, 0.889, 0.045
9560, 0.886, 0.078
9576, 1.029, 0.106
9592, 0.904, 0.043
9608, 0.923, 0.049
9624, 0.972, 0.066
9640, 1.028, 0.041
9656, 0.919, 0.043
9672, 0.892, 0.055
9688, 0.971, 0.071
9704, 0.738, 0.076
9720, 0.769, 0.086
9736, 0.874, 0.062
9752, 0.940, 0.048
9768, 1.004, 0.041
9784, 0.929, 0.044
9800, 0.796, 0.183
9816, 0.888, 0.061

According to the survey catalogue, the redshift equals 0.706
